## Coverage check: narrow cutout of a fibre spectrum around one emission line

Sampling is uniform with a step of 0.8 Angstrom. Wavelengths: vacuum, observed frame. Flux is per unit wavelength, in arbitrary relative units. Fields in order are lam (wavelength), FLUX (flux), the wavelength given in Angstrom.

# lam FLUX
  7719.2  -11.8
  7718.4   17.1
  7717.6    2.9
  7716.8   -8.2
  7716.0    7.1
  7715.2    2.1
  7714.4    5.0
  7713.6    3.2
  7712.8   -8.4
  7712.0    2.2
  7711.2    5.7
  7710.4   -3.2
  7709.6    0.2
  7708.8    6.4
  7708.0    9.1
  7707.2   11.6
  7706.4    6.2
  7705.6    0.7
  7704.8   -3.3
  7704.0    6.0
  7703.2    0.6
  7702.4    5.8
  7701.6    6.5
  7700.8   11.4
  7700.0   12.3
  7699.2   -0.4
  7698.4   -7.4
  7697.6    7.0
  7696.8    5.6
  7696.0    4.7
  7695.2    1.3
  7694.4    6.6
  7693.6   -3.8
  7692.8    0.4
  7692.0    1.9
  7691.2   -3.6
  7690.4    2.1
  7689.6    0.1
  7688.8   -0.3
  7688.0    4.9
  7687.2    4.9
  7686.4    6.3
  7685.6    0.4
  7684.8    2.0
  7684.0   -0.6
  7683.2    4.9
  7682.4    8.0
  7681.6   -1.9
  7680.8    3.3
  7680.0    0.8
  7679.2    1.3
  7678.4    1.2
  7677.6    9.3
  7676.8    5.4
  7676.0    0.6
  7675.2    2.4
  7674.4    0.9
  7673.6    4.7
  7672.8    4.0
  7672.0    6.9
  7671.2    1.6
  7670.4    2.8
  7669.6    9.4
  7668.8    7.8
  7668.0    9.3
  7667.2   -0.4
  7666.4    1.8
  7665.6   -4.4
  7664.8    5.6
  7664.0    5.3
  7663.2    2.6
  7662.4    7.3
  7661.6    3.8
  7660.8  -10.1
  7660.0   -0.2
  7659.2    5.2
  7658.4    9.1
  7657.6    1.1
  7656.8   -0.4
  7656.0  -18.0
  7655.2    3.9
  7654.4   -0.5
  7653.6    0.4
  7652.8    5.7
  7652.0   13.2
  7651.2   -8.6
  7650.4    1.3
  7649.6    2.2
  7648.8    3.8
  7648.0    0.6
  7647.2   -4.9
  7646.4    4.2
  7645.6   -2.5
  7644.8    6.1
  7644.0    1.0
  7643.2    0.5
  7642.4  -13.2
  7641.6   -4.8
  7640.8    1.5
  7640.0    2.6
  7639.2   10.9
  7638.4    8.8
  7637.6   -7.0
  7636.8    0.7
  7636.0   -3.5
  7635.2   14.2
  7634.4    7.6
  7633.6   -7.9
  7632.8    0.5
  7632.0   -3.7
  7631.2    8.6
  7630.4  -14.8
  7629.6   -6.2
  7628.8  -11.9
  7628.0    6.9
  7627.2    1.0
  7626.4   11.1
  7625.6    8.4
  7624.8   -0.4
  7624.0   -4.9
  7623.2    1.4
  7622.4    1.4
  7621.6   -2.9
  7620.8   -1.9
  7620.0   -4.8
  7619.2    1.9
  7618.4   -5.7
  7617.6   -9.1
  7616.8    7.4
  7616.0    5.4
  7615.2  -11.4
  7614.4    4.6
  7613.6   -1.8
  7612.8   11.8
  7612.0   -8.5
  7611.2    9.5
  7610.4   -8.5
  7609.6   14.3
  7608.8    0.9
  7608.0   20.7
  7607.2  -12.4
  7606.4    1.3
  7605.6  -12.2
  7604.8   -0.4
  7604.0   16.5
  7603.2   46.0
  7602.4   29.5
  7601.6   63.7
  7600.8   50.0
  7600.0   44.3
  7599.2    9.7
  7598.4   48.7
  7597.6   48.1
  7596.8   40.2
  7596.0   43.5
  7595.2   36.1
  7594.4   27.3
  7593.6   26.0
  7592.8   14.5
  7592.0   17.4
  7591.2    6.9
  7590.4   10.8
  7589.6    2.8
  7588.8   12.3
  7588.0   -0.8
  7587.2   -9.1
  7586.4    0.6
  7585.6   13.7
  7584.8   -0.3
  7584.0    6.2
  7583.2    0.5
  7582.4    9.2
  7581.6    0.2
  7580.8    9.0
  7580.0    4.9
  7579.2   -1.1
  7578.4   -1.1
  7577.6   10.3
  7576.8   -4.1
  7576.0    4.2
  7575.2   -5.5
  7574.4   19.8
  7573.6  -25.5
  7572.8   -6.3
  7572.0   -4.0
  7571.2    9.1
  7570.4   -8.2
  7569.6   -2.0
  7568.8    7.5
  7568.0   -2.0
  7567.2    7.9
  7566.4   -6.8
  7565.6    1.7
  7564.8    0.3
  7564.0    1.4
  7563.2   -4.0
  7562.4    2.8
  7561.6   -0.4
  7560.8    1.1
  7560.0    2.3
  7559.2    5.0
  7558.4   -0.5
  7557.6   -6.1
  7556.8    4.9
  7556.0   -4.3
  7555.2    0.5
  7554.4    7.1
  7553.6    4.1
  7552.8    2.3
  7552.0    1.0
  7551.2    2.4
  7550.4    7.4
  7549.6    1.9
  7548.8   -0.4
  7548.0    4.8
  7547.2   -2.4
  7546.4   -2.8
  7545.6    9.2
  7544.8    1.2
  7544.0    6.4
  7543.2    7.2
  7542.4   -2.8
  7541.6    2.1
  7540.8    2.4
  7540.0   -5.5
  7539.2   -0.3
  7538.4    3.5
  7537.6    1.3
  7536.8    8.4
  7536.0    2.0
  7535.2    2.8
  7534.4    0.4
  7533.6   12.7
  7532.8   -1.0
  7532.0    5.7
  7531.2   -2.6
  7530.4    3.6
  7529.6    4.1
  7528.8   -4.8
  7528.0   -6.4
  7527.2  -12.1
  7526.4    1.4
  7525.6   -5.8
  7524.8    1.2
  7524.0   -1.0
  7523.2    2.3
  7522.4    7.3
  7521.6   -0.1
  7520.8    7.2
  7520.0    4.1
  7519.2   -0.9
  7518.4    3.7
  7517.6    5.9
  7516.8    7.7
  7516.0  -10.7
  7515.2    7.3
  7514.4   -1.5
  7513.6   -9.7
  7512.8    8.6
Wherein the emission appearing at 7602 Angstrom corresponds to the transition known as [O II]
